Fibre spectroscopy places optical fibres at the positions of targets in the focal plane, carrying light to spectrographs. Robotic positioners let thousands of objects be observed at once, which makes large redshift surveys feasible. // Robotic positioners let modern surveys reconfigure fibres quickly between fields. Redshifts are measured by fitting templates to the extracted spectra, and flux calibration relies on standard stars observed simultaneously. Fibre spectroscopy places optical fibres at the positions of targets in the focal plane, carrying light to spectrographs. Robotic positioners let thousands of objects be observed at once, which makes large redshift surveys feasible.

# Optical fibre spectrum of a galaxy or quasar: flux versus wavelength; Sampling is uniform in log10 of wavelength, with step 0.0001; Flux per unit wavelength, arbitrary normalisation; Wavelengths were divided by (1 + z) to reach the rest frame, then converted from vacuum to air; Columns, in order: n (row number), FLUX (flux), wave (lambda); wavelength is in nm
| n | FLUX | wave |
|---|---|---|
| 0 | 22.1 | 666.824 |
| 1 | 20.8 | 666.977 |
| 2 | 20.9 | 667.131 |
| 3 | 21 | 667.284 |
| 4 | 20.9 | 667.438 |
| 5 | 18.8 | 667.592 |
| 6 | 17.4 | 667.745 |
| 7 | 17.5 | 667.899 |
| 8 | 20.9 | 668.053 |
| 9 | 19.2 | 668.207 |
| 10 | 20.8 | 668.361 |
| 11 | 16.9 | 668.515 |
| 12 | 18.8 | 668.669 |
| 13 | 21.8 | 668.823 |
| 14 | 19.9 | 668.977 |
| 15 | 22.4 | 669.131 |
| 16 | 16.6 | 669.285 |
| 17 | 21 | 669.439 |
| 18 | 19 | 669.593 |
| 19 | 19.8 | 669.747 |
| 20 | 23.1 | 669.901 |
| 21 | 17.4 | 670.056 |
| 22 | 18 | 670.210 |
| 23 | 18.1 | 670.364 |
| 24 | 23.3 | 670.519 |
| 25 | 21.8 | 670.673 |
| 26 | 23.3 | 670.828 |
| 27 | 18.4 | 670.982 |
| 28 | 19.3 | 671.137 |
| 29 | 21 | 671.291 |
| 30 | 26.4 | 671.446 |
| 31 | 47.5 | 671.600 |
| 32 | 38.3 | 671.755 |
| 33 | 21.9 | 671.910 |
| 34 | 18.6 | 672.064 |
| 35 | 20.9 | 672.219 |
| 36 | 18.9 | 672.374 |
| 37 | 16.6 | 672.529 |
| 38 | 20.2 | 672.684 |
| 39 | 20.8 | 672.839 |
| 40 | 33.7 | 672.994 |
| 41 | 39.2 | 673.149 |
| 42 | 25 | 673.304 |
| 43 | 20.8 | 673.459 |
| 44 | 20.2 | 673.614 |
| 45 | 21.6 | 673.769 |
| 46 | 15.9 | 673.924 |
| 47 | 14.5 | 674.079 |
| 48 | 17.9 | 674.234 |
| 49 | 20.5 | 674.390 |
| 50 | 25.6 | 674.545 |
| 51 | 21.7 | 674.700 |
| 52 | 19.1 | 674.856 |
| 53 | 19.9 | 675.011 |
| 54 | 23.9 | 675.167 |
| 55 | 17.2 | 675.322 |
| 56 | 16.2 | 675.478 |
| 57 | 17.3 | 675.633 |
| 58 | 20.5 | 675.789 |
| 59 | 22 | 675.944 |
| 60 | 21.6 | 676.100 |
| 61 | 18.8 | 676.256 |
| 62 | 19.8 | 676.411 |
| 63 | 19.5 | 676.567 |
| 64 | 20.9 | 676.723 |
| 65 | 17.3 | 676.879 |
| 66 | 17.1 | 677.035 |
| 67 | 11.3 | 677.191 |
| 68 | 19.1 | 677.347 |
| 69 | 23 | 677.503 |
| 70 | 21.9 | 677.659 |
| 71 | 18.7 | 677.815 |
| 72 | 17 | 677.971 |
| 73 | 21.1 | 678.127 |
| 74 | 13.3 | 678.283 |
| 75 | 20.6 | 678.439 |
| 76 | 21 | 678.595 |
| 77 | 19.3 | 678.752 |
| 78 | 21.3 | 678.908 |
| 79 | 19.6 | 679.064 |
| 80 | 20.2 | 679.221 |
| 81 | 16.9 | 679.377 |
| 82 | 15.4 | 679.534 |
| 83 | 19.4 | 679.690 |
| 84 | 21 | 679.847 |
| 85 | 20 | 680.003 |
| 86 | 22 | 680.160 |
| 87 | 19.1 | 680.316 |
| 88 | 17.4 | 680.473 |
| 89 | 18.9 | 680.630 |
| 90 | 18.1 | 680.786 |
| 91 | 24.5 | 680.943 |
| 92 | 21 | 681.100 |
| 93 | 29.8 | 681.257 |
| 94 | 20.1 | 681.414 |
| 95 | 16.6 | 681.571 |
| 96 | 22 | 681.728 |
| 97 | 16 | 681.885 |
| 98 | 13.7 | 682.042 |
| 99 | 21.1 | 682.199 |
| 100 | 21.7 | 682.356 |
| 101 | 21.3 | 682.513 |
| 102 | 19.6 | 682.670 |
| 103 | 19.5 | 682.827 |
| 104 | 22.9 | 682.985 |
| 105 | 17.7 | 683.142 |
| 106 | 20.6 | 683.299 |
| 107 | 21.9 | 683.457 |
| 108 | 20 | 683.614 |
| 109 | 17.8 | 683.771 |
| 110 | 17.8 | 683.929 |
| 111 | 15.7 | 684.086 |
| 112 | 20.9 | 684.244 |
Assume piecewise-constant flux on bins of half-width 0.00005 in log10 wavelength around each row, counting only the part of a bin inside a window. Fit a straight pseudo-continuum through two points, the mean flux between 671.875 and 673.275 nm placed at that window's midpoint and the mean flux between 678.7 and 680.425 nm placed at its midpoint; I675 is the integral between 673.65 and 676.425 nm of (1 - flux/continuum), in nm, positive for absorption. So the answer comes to 0.30 nm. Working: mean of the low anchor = 23.5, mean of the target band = 19.7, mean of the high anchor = 19.4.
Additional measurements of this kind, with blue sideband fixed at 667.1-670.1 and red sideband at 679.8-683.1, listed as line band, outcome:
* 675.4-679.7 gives 0.25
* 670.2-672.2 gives -0.46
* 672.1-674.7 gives -0.27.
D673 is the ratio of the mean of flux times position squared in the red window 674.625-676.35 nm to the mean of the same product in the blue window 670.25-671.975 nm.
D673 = 0.80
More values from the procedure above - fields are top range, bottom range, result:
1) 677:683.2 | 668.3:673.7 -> 0.89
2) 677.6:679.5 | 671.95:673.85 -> 0.85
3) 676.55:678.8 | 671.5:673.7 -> 0.73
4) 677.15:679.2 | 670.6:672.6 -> 0.81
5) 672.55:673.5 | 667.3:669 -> 1.37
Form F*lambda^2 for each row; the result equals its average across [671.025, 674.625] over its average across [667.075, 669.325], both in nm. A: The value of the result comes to 1.2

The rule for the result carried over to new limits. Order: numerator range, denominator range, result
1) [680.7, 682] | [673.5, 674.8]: 1.07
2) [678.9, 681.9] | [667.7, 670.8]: 1.05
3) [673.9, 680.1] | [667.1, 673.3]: 0.89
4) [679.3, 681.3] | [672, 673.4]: 0.87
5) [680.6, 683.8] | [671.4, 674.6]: 0.87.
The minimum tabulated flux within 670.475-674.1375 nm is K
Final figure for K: 14.5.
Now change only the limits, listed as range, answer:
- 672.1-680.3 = 11.3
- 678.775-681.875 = 15.4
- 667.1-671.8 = 16.6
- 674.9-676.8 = 16.2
